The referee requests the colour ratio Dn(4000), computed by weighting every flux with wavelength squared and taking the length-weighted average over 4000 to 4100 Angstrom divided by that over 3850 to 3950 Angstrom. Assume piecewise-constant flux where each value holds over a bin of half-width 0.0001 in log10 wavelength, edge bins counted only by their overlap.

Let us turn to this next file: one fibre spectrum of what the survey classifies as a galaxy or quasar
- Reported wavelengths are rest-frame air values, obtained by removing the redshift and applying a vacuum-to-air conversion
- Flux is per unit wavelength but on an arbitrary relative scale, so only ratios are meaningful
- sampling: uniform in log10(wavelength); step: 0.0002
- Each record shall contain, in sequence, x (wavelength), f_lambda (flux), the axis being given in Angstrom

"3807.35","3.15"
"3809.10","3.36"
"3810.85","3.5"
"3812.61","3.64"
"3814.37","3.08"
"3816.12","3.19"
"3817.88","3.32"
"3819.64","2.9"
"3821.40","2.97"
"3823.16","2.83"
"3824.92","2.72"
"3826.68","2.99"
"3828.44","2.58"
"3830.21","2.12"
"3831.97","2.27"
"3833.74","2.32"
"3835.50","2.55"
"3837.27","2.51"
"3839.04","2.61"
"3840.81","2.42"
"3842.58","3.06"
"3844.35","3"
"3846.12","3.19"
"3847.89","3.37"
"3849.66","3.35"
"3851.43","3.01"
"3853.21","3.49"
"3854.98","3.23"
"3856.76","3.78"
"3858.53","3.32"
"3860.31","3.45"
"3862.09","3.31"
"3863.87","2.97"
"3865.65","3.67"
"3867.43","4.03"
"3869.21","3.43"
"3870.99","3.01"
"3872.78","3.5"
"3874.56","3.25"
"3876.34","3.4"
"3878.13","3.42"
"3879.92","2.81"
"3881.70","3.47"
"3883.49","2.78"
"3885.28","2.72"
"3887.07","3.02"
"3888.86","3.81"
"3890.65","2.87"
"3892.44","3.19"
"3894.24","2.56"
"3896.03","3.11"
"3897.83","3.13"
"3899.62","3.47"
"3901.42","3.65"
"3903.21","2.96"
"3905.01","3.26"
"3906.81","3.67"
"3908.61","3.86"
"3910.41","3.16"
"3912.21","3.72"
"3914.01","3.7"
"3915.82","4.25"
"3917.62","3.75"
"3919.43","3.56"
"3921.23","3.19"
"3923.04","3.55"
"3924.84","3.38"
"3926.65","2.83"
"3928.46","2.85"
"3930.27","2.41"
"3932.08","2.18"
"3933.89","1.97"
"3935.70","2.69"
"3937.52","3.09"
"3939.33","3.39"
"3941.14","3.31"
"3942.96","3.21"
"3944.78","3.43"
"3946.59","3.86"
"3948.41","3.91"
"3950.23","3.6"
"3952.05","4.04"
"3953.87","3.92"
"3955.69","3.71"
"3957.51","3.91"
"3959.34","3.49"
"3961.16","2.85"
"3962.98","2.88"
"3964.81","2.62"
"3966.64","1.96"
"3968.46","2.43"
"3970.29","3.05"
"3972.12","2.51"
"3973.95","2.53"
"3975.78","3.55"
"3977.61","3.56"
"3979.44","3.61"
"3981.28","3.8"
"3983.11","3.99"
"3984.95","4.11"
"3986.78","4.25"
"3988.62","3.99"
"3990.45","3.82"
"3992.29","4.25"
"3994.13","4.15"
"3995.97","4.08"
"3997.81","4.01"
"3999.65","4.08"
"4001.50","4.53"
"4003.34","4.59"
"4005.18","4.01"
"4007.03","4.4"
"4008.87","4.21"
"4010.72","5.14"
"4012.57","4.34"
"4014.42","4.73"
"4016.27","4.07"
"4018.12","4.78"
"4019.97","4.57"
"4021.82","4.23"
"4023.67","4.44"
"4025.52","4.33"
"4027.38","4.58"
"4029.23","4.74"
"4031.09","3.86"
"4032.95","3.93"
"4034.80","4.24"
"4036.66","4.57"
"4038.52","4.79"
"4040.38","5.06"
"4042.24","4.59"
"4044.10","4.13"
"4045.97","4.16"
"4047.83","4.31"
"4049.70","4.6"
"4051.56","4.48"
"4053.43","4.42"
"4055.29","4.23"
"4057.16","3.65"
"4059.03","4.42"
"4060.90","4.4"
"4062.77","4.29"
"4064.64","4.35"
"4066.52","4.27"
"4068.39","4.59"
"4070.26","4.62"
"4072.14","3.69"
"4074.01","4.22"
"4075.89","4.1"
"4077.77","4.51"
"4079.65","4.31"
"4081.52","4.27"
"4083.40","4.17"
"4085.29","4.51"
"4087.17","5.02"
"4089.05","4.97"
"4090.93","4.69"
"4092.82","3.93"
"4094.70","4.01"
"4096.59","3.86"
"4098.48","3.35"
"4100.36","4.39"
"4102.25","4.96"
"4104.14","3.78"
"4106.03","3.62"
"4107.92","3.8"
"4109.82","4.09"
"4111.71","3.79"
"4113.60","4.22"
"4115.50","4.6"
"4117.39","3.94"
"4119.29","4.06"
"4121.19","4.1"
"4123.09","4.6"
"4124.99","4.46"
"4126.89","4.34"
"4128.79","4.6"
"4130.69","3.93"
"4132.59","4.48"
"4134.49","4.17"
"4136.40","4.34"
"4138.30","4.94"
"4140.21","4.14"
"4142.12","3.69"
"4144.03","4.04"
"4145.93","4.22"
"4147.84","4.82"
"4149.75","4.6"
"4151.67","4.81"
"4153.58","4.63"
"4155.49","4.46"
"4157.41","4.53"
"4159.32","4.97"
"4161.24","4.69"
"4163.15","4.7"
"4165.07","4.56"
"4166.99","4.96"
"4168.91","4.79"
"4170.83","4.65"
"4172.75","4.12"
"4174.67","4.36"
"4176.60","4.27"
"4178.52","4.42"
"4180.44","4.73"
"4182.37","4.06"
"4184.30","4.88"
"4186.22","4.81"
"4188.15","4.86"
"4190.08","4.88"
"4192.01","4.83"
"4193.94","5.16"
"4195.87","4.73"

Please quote 1.4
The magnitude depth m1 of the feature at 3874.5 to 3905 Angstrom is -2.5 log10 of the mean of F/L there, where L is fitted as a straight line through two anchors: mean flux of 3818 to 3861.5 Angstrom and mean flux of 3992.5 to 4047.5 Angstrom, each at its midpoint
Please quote 0.06 mag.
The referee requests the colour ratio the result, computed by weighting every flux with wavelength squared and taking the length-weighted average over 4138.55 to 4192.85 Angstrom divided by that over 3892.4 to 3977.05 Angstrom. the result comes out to 1.6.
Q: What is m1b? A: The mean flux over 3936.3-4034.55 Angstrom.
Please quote 3.82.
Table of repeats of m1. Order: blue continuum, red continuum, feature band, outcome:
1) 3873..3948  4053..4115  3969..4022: -0.08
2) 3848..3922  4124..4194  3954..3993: 0.11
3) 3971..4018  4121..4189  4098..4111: 0.09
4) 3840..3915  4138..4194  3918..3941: 0.19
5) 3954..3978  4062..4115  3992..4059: -0.21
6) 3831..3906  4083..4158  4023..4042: -0.15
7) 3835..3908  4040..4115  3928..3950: 0.17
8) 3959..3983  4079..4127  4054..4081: -0.10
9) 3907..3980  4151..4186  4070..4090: -0.09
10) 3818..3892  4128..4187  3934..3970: 0.09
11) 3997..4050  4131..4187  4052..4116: 0.05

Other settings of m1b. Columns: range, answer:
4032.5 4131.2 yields 4.29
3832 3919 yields 3.23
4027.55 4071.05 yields 4.38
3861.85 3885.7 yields 3.28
